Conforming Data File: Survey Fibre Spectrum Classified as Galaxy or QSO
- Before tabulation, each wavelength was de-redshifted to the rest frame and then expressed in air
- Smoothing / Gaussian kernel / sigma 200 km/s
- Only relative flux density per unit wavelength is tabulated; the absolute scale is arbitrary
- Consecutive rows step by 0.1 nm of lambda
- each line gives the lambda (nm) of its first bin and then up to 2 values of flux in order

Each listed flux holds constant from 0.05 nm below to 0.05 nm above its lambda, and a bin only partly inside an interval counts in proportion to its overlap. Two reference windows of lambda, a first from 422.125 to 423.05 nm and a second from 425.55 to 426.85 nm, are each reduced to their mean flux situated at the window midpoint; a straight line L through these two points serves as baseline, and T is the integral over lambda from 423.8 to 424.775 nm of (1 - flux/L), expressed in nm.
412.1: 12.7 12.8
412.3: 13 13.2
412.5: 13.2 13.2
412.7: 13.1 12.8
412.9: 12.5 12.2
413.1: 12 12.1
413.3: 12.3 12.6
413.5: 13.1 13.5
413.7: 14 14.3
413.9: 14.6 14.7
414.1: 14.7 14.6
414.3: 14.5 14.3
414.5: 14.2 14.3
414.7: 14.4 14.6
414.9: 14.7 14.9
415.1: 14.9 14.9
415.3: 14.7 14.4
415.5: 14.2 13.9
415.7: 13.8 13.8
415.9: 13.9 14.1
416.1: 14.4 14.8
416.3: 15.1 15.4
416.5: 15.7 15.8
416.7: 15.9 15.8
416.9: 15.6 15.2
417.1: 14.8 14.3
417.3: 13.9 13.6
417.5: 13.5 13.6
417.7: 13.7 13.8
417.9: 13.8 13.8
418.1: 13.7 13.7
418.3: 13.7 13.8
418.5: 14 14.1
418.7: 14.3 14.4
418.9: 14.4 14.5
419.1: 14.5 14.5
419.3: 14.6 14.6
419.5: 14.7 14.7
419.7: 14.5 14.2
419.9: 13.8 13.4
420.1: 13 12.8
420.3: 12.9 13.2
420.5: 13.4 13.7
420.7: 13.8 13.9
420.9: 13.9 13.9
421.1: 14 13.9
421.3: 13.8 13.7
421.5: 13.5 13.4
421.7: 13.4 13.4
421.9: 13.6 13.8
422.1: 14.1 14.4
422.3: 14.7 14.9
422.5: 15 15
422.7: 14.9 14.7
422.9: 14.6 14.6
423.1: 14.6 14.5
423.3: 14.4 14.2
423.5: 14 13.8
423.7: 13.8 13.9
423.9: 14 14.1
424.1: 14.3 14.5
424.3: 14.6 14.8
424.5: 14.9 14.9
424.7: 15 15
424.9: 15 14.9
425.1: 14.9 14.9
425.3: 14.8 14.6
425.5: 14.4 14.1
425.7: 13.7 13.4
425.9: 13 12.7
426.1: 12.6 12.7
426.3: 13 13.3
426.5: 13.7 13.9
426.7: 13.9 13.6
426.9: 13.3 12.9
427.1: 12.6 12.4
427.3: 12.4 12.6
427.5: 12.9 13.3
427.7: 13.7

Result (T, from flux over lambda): -0.03 nm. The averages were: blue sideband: 14.7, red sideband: 13.4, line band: 14.5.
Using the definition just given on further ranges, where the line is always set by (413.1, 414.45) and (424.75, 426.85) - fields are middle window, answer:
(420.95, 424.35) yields -0.077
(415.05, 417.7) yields -0.160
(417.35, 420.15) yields -0.047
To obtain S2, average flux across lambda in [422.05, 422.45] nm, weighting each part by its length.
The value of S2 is 14.5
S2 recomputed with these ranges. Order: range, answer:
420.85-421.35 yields 13.9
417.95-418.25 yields 13.7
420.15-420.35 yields 12.9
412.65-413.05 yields 12.6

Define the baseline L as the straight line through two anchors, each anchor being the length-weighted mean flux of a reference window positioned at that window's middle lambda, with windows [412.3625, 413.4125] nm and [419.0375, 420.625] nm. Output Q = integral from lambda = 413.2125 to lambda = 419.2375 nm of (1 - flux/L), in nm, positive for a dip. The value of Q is -0.478 nm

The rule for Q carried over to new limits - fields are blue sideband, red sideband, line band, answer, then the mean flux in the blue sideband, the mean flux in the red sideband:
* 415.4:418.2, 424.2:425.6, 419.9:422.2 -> 0.16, 14.4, 14.8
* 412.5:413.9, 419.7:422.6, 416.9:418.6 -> -0.07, 13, 13.8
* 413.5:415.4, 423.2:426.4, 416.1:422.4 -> 0.07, 14.5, 14.2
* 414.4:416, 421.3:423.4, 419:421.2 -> 0.06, 14.4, 14.2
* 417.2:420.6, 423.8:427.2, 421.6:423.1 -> -0.04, 13.9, 14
